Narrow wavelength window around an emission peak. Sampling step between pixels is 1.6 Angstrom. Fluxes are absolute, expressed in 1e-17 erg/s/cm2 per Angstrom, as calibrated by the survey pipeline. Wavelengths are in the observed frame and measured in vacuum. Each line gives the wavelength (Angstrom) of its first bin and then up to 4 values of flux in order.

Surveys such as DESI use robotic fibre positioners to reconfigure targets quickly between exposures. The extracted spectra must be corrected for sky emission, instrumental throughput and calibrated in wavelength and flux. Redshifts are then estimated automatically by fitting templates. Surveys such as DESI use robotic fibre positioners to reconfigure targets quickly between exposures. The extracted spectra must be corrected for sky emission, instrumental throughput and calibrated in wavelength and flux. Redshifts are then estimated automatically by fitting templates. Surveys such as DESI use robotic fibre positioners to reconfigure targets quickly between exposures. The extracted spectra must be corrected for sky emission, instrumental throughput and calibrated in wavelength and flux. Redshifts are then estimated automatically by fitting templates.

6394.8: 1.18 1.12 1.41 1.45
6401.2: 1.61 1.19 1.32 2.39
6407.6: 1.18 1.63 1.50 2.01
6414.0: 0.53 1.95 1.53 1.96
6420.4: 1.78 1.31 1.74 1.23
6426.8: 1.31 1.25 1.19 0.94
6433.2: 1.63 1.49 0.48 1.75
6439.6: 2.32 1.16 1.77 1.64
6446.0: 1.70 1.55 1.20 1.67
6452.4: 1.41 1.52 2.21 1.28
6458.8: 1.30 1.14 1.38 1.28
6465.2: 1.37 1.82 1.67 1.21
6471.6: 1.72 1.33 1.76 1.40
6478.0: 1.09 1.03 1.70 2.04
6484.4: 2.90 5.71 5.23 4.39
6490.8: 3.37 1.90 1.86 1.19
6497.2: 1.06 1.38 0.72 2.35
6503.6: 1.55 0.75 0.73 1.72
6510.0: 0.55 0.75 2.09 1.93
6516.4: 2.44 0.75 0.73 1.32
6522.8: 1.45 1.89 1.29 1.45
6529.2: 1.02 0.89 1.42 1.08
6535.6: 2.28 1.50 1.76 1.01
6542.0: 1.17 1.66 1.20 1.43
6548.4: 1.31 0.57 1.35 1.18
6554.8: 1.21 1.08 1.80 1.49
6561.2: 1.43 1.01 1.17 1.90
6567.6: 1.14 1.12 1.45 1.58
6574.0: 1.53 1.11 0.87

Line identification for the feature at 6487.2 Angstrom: H-beta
